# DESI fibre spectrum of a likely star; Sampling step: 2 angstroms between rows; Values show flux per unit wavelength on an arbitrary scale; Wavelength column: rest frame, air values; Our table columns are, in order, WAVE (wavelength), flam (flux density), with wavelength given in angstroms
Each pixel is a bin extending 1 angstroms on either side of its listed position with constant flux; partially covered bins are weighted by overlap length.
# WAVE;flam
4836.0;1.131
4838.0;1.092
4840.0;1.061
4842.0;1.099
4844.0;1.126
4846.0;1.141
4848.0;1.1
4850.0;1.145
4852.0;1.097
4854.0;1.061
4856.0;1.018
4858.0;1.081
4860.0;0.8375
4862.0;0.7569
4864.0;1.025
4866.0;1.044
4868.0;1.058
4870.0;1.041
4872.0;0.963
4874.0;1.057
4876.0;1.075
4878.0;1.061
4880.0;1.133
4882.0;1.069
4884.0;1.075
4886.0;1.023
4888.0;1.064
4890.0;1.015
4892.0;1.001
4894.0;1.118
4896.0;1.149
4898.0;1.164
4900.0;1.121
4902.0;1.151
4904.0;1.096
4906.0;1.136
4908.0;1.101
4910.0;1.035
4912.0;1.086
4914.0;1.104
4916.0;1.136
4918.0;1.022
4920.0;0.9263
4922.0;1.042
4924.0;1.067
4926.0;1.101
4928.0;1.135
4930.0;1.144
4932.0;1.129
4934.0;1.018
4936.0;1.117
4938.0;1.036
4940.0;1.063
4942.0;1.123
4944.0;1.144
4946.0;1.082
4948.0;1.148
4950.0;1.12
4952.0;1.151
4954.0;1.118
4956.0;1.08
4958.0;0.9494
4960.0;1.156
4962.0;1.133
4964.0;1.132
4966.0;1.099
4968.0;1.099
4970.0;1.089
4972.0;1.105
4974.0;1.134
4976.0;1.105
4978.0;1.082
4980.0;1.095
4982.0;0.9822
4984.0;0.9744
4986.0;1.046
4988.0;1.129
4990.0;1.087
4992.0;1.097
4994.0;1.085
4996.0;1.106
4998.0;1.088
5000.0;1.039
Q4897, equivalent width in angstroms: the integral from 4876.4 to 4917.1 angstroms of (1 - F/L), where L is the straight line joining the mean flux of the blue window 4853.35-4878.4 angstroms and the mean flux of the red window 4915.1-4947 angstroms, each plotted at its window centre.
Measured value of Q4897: -2.0 angstroms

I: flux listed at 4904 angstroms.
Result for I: 1.096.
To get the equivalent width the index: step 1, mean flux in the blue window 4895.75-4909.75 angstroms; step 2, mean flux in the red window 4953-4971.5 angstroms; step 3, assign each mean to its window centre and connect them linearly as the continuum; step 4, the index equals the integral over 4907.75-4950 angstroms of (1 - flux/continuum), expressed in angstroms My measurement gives 1.0 angstroms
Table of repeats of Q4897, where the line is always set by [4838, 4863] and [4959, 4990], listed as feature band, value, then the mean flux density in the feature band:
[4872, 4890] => -0.1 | 1.06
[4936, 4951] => -0.3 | 1.1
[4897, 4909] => -0.7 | 1.13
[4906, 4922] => 0.1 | 1.06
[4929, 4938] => -0.2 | 1.09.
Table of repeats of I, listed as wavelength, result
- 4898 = 1.164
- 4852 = 1.097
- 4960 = 1.156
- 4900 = 1.121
